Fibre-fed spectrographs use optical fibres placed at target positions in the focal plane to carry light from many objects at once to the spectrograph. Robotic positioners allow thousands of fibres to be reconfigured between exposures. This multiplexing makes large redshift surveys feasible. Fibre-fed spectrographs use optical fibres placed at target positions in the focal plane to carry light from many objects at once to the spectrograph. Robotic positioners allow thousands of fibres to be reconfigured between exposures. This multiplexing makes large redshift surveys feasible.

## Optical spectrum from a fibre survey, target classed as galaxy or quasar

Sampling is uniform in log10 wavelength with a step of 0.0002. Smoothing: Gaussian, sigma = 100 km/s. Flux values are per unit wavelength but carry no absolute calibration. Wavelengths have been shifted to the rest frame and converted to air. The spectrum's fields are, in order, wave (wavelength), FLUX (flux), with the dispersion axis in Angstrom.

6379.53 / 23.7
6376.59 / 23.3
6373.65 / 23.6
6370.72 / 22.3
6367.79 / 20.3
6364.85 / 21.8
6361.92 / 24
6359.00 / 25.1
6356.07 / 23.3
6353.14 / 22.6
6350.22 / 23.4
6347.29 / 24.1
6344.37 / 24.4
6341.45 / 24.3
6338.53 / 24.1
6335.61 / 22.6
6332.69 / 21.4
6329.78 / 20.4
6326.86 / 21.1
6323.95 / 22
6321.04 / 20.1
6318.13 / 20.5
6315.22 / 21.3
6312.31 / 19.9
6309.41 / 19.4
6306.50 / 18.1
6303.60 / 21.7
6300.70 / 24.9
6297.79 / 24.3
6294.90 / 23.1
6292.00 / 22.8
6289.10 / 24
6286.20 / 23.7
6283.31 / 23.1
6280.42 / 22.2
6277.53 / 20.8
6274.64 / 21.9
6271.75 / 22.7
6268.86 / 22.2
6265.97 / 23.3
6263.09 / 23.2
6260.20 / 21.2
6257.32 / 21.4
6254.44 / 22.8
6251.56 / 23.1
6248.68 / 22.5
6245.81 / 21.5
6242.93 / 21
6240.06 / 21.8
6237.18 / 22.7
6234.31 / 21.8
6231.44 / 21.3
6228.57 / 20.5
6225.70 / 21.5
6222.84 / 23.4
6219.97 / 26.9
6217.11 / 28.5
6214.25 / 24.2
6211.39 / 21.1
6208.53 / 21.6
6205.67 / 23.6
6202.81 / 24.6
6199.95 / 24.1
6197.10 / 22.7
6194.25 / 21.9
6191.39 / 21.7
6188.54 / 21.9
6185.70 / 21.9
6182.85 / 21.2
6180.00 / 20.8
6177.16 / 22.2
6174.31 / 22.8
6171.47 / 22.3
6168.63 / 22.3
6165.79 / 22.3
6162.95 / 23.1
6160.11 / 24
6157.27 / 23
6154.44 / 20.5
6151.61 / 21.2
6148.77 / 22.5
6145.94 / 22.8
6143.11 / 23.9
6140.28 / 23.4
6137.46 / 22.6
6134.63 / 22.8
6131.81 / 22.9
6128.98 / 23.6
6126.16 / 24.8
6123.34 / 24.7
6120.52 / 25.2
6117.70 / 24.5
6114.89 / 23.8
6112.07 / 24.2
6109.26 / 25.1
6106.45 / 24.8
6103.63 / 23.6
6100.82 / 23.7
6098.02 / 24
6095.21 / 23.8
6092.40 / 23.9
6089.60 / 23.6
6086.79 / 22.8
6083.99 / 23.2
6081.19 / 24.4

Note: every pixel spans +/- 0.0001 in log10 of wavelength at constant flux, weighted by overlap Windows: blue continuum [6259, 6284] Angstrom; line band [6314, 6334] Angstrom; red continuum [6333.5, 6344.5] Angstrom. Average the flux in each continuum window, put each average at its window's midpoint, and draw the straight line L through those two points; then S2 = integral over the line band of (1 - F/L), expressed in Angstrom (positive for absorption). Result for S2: 2.0 Angstrom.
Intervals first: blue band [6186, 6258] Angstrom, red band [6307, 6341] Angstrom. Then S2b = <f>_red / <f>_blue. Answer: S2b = 0.9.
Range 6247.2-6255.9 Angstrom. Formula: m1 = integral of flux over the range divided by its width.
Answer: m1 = 22.8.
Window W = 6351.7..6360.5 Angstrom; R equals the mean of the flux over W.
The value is 23.7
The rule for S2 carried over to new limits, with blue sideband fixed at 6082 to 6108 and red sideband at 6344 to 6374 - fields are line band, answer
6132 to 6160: 1.20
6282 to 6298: -0.11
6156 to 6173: 0.53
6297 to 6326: 2.60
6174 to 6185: 0.88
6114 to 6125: -0.42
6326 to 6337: 0.85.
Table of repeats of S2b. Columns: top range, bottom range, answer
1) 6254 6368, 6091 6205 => 0.97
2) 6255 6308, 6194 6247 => 0.98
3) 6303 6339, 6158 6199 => 0.94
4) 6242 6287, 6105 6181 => 0.96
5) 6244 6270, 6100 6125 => 0.91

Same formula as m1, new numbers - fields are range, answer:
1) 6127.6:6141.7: 23.1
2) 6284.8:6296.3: 23.4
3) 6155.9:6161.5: 23.5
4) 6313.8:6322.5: 20.6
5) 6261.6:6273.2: 22.8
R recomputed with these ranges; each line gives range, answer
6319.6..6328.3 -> 21.1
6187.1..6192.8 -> 21.8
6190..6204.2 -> 23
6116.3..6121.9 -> 24.8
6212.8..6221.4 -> 26.5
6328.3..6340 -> 22.1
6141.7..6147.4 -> 23.3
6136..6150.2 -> 23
